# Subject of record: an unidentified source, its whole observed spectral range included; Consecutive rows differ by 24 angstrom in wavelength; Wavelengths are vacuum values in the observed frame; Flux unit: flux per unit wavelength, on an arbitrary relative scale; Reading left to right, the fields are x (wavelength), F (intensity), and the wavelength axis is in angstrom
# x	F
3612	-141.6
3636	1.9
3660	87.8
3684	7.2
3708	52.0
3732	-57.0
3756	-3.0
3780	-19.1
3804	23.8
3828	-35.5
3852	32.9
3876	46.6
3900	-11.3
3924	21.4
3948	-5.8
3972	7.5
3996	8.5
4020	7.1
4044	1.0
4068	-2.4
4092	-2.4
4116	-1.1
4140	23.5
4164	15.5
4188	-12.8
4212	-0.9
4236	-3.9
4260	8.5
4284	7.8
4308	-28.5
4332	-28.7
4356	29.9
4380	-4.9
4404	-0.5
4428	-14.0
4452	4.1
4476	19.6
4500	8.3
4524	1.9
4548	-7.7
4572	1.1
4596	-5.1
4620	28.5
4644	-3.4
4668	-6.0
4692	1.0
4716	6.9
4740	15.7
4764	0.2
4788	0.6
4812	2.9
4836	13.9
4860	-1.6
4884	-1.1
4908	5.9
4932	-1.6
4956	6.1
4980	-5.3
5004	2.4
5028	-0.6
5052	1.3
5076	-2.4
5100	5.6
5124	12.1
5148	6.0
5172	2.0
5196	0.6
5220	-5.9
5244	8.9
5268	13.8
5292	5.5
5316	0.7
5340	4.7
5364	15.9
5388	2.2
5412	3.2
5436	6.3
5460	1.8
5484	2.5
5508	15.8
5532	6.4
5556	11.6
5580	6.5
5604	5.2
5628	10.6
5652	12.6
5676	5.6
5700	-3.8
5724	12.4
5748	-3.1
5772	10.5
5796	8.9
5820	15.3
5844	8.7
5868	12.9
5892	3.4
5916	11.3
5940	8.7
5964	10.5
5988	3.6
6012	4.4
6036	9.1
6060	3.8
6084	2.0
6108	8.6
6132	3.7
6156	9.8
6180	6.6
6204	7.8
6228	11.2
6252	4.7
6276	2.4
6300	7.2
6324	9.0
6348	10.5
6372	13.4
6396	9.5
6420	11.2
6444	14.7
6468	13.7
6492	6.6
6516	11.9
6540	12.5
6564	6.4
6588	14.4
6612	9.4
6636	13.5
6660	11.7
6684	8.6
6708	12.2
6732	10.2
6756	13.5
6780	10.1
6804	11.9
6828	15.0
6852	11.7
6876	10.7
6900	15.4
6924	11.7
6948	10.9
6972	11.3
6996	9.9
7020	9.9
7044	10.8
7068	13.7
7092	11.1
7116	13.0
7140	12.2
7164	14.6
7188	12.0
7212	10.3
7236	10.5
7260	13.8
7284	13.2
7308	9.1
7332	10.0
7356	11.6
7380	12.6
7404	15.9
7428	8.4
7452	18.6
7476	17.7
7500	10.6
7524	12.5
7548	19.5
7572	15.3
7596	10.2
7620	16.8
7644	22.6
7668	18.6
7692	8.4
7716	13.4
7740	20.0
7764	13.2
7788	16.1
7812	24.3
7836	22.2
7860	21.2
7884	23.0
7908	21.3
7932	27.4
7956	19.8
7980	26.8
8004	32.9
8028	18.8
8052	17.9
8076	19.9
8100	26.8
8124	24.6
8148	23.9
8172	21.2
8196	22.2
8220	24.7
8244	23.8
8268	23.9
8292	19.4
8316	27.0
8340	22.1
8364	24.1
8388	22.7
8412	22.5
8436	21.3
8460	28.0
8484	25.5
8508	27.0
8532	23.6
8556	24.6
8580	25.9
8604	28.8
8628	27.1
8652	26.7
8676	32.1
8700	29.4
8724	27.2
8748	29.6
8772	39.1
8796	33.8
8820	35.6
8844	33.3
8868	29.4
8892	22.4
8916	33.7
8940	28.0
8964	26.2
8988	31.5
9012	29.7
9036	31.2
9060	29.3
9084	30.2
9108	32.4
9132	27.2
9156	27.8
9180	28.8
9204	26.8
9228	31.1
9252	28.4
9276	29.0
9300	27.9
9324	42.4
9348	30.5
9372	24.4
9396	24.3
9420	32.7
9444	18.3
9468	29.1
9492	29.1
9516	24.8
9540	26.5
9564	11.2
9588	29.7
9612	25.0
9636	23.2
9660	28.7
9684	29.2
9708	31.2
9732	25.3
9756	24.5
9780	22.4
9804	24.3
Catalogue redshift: 0.957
